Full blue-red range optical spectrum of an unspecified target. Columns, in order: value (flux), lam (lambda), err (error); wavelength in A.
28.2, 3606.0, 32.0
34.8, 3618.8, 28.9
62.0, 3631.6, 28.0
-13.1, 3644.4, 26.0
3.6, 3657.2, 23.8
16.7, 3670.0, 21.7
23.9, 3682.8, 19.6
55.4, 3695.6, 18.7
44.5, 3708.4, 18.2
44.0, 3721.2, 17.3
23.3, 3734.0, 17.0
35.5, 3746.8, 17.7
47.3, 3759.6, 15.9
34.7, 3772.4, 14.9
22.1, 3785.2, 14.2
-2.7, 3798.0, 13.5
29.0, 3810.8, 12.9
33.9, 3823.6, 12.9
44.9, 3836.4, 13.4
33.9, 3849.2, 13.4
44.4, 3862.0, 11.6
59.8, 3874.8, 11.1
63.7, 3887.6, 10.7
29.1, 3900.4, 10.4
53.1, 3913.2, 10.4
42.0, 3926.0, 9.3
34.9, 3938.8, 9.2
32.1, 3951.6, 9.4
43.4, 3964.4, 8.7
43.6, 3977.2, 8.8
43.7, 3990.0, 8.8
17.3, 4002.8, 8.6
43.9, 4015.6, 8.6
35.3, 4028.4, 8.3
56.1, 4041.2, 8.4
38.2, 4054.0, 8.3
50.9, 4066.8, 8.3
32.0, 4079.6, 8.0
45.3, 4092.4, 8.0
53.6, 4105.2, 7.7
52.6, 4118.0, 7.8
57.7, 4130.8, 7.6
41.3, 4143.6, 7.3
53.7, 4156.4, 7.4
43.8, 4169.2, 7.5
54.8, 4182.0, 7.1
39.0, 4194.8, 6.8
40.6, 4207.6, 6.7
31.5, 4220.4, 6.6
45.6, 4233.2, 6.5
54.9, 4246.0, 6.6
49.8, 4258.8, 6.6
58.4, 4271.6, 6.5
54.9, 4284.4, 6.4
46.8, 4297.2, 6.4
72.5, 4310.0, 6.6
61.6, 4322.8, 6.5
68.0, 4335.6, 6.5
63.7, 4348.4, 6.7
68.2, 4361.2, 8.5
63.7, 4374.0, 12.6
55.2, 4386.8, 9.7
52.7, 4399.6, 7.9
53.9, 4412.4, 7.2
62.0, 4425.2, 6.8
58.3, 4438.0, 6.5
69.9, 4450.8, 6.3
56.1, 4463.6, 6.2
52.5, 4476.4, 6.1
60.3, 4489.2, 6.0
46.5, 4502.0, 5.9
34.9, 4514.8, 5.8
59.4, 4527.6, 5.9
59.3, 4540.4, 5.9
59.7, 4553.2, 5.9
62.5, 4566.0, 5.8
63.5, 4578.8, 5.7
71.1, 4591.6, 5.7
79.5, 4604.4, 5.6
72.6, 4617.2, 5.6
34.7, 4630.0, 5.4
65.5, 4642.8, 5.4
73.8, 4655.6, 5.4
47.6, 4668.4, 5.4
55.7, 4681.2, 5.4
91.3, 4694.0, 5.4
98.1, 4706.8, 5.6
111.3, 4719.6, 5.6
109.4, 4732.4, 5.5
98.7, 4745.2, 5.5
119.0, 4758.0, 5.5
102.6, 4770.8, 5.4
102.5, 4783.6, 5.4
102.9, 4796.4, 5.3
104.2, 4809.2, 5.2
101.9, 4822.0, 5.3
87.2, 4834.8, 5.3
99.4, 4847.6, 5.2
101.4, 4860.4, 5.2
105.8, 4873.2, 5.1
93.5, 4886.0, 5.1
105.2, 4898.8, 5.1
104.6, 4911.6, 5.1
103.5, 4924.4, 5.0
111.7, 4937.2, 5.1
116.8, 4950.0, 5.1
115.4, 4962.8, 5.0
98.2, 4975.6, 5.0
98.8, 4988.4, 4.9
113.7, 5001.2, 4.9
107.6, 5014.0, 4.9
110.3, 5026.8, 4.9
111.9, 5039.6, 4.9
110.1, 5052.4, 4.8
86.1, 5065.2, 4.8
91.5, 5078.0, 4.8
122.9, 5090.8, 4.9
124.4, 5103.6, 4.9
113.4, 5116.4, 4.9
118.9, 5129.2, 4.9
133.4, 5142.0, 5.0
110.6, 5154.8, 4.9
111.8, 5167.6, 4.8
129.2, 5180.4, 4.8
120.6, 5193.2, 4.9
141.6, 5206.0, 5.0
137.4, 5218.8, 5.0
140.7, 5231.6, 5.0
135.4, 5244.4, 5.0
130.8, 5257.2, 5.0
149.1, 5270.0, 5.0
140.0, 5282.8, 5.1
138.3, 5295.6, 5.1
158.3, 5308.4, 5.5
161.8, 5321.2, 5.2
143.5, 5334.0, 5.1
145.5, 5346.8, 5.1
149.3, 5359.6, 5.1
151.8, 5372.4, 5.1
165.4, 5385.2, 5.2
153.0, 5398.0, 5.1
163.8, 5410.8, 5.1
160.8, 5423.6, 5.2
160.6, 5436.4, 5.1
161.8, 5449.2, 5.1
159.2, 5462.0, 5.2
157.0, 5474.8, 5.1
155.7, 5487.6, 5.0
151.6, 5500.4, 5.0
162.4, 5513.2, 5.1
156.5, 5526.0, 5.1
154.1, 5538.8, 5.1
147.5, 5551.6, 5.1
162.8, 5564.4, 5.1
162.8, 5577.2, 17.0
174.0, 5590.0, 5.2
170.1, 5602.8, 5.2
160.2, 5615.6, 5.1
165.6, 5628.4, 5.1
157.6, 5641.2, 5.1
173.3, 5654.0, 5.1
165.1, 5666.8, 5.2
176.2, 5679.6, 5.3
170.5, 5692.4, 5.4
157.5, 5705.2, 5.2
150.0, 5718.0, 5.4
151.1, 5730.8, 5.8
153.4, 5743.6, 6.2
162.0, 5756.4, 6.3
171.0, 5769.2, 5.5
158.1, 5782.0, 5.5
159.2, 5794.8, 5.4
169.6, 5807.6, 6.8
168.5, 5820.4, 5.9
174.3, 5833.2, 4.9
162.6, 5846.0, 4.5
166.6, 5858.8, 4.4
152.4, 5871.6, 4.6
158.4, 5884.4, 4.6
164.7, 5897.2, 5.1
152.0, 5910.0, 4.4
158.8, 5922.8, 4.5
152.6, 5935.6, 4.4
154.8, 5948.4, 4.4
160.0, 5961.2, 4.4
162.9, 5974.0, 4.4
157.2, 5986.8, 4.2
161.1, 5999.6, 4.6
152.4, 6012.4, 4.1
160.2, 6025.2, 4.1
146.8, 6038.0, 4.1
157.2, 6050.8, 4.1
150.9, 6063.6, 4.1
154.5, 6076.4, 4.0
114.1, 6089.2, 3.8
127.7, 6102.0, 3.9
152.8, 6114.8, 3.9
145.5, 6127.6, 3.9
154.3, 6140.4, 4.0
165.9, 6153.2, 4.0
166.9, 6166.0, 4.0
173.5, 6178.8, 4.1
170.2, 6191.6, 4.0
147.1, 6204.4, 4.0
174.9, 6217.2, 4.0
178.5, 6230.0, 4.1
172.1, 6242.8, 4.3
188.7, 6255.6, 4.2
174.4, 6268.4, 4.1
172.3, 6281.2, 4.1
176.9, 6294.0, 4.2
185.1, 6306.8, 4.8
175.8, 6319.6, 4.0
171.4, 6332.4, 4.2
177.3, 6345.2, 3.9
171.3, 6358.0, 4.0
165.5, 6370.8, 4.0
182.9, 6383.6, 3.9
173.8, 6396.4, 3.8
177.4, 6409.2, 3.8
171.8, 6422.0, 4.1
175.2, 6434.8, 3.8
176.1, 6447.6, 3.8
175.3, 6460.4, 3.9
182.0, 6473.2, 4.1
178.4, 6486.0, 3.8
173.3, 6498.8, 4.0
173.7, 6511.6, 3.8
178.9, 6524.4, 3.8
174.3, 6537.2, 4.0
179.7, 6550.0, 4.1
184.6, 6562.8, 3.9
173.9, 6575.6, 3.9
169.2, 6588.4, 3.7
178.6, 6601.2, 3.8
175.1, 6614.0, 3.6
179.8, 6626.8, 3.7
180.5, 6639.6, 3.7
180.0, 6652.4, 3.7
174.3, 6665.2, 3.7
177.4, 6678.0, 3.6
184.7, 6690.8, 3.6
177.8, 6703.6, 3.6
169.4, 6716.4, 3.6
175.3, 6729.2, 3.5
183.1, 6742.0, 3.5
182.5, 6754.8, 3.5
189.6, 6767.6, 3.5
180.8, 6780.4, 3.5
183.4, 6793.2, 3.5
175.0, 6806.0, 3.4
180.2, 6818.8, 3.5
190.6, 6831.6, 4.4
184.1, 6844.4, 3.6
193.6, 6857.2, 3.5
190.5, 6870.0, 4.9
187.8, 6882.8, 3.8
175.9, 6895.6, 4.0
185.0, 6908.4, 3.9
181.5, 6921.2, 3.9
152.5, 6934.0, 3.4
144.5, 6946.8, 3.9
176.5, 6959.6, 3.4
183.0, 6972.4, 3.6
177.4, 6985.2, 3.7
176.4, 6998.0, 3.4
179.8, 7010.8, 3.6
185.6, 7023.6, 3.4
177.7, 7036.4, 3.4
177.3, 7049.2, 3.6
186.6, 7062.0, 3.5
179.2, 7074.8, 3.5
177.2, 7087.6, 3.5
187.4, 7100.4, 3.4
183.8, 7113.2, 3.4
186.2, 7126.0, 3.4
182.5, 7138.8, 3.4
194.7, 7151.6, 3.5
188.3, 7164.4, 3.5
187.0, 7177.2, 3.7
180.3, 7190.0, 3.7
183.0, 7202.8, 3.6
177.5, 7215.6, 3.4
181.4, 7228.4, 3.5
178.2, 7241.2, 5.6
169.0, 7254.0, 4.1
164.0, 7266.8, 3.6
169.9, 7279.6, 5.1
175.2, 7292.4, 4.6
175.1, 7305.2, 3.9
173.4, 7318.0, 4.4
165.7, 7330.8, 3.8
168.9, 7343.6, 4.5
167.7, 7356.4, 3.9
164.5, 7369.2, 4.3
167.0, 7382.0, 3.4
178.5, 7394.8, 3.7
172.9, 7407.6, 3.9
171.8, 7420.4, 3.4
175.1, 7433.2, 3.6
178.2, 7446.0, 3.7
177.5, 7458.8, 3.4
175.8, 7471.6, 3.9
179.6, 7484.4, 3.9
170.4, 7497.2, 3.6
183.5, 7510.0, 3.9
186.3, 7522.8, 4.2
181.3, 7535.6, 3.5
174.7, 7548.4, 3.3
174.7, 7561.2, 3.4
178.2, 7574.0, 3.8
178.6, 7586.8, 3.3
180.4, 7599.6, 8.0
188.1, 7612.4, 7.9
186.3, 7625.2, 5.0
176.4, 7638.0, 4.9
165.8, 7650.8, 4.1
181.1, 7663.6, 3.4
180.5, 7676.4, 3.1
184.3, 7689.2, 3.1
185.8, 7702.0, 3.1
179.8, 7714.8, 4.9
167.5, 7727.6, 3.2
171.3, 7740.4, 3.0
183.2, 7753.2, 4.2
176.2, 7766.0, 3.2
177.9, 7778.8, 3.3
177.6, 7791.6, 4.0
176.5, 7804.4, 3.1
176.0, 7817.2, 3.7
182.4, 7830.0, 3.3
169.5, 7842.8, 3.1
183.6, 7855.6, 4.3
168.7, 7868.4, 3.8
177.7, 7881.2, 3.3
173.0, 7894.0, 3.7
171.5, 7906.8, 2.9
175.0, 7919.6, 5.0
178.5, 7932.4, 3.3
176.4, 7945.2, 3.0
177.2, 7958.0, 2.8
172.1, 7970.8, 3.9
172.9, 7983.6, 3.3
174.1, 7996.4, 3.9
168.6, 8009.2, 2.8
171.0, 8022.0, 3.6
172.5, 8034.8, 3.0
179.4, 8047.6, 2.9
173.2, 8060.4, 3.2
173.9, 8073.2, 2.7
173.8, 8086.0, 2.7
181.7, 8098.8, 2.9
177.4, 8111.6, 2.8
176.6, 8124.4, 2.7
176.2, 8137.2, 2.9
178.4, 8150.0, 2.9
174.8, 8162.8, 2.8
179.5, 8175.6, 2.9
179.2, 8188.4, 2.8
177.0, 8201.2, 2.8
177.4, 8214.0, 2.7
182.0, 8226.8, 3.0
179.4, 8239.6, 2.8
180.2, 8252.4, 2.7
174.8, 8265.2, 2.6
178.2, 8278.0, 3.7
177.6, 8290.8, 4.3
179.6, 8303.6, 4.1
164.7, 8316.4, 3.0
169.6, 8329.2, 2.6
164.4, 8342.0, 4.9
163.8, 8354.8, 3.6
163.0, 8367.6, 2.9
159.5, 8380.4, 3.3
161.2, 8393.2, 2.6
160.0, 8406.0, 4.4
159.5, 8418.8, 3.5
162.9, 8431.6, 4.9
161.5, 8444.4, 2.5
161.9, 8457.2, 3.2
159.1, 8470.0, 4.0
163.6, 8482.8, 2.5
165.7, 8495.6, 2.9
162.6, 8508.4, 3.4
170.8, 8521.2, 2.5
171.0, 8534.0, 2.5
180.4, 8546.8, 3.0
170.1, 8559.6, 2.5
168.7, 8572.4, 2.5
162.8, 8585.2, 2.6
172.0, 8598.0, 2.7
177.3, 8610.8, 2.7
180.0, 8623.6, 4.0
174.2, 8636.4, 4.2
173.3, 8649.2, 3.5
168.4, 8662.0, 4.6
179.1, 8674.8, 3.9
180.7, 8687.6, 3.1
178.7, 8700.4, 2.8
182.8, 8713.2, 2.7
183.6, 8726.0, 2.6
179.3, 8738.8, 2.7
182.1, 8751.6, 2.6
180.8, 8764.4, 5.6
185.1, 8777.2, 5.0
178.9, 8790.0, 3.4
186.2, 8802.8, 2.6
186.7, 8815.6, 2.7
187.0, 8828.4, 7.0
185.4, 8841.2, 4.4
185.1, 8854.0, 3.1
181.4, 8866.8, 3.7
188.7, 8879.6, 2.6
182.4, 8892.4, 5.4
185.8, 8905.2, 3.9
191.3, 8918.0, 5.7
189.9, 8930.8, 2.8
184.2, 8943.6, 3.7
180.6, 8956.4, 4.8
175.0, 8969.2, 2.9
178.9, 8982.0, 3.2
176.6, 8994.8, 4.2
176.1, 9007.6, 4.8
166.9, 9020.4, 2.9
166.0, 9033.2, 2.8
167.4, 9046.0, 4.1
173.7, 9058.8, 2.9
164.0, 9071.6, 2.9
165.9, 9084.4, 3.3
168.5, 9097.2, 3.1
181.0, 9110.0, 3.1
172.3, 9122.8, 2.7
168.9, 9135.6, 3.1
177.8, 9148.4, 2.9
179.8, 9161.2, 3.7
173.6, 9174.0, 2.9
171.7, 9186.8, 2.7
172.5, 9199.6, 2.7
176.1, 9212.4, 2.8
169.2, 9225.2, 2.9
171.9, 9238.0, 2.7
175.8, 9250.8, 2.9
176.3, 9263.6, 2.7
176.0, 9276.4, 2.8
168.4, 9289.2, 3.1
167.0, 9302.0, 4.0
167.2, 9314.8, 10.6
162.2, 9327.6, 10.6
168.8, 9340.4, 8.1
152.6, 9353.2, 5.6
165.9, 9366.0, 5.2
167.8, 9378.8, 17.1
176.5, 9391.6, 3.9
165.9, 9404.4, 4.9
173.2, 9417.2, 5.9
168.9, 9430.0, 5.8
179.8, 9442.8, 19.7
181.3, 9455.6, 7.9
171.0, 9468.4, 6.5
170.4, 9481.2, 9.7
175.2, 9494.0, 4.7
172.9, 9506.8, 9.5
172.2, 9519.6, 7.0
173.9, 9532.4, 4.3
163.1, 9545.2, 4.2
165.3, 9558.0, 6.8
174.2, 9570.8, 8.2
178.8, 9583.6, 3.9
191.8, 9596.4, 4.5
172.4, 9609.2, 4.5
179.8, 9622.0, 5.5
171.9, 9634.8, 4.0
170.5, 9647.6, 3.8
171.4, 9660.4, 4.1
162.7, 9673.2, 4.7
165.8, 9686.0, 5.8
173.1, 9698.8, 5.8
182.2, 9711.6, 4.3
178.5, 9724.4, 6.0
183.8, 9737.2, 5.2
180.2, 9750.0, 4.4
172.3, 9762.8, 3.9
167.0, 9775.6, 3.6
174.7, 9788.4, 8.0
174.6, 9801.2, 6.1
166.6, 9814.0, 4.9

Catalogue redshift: 0.18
